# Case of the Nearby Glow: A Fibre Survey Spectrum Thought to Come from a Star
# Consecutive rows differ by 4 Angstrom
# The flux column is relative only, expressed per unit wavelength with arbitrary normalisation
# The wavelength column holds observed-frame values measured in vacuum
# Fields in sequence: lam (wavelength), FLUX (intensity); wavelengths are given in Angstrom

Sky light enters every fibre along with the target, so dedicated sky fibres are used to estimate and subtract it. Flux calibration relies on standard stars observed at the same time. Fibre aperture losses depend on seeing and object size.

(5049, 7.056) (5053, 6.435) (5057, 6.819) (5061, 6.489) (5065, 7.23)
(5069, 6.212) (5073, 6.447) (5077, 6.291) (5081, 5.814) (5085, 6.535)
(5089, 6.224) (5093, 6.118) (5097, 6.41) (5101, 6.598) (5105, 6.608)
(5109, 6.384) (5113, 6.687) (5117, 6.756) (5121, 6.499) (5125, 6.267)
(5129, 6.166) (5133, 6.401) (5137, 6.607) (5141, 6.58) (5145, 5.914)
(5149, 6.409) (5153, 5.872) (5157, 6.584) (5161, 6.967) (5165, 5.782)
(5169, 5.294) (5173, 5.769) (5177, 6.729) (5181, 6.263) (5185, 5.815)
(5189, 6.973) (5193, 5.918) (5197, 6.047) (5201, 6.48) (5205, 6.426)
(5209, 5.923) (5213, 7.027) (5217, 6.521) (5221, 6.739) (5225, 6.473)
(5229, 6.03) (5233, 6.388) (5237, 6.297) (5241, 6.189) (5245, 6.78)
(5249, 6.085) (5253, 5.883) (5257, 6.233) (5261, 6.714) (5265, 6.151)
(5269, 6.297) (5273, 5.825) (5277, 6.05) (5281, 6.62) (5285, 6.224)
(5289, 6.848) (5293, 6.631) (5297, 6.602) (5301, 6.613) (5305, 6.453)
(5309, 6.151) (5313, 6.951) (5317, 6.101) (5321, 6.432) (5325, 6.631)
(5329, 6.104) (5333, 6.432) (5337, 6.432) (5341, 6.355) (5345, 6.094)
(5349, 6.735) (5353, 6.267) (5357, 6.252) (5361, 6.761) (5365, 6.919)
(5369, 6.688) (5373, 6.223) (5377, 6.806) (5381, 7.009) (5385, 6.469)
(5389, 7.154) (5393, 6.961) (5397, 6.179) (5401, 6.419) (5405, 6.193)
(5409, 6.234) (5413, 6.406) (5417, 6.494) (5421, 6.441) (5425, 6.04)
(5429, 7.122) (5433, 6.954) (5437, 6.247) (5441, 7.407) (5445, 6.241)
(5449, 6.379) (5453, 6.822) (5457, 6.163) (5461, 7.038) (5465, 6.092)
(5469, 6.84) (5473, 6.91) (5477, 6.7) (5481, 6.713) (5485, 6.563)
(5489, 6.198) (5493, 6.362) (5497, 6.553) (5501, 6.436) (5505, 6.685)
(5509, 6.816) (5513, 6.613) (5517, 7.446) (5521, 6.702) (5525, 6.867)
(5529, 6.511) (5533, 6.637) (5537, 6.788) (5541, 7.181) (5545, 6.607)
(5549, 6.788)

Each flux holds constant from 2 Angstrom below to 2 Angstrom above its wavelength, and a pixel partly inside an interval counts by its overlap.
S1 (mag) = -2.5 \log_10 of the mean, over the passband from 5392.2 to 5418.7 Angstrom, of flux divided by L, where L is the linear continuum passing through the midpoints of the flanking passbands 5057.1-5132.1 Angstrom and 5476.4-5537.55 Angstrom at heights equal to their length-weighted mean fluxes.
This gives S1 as 0.04 mag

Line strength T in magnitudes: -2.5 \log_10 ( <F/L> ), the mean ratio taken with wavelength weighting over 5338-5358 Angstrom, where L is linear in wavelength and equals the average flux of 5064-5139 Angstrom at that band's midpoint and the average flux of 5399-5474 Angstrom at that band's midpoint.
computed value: 0.03 mag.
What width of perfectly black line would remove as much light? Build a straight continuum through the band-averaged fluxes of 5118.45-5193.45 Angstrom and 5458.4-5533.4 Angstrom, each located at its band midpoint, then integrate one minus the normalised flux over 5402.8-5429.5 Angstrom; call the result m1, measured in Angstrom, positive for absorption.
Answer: 0.8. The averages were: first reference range 6.26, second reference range 6.66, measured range 6.38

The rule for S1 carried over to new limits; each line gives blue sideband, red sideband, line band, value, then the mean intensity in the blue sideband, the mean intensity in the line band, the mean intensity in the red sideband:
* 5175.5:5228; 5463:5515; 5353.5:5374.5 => -0.01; 6.4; 6.56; 6.58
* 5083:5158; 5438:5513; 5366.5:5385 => -0.02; 6.4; 6.66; 6.6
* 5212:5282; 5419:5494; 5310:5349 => 0.01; 6.34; 6.4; 6.59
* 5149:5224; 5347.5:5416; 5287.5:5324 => -0.01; 6.29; 6.53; 6.57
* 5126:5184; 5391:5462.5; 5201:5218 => -0.03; 6.23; 6.47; 6.54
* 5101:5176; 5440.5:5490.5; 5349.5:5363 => 0.01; 6.32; 6.46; 6.6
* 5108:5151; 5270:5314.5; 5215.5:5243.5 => 0.01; 6.43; 6.38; 6.44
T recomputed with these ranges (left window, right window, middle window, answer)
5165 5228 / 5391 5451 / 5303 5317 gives -0.01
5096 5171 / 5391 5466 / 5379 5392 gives -0.06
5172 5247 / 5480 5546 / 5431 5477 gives 0.00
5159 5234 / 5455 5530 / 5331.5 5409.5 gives -0.01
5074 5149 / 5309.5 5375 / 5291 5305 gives -0.03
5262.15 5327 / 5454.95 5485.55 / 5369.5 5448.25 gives 0.00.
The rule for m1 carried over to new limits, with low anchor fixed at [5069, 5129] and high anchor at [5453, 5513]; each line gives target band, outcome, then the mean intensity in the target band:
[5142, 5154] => 0.5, 6.12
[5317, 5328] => 0.2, 6.41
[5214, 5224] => -0.3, 6.65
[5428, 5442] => -0.7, 6.89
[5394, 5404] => 0.3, 6.35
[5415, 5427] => 0.4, 6.32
